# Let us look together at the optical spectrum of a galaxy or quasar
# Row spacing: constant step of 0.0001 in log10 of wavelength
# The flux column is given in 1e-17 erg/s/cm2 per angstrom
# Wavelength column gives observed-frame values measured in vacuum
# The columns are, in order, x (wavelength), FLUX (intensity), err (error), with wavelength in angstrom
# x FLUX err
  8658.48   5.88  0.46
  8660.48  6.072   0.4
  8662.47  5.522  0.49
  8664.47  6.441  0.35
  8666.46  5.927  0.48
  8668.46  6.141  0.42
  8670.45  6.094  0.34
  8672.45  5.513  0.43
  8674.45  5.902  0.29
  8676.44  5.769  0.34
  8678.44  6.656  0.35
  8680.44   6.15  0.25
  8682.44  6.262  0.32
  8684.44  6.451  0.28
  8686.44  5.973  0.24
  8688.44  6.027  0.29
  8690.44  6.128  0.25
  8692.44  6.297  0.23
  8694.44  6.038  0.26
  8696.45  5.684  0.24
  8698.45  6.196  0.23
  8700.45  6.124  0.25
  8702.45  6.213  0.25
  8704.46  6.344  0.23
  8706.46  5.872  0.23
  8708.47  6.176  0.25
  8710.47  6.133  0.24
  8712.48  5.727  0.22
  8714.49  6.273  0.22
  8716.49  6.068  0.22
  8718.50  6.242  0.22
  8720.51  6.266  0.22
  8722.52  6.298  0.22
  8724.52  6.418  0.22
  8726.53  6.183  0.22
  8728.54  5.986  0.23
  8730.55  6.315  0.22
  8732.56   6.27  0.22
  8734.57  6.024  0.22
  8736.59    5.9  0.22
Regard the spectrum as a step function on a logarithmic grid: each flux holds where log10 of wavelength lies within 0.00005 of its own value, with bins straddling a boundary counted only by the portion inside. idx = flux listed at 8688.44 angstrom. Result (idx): 6.027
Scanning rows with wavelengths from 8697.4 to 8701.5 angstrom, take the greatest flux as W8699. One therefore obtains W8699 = 6.196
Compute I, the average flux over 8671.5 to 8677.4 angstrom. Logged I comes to 5.73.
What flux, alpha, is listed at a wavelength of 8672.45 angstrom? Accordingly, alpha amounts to 5.513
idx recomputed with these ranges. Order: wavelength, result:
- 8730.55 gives 6.315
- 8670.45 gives 6.094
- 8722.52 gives 6.298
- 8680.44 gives 6.15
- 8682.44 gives 6.262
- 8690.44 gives 6.128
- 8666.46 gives 5.927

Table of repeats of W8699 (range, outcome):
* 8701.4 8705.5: 6.344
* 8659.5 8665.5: 6.441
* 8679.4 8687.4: 6.451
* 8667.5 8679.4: 6.656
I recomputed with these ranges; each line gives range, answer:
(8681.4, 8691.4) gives 6.17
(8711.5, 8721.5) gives 6.11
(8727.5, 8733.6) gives 6.19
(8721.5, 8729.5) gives 6.23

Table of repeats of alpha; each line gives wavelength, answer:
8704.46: 6.344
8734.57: 6.024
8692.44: 6.297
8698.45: 6.196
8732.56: 6.27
